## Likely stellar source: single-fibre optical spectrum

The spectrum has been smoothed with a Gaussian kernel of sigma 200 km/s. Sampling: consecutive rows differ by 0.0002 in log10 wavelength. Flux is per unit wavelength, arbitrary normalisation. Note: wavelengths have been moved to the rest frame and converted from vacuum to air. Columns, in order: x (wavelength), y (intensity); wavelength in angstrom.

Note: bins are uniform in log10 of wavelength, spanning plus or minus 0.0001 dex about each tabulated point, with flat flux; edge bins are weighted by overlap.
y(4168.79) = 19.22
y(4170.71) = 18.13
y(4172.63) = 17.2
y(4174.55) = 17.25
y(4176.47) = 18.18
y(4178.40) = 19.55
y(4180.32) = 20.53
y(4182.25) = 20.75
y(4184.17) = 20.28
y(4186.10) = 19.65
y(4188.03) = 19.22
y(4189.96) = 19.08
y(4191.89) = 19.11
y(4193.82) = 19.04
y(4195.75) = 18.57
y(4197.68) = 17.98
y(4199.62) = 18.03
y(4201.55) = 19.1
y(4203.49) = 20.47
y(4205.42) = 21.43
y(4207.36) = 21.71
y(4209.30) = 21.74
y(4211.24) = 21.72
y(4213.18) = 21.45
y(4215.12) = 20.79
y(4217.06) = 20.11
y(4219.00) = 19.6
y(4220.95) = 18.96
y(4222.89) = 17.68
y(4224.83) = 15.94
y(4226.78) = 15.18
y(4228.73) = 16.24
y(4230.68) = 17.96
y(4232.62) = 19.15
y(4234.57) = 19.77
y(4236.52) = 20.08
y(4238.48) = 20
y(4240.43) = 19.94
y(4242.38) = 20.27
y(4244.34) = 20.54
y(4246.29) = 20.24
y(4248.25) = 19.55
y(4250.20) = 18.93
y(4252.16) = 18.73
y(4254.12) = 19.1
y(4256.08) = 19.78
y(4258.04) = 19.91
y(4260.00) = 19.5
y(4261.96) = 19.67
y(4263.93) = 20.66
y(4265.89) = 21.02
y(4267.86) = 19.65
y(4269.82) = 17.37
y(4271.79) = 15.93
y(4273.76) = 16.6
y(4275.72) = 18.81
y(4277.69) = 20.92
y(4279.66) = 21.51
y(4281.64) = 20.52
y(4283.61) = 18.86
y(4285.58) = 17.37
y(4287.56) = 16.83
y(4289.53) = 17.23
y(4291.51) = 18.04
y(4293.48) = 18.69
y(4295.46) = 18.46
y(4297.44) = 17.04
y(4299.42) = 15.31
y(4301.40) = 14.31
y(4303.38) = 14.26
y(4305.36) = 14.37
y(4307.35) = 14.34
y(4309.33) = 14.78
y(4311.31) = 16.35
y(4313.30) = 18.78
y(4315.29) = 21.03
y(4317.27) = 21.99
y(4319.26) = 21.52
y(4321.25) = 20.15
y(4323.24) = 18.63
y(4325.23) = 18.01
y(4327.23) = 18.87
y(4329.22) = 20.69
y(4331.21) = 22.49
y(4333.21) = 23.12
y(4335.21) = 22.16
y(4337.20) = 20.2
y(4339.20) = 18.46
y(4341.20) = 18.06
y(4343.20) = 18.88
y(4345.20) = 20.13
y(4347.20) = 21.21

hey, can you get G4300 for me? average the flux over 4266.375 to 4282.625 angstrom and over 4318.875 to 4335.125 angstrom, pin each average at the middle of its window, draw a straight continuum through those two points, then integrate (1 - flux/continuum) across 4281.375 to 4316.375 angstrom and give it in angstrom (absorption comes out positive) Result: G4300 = 4.8 angstrom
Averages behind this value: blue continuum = 19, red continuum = 20.5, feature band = 17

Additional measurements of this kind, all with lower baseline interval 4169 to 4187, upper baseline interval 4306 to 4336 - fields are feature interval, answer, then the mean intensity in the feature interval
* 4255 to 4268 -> -0.51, 20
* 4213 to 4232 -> 0.90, 18.3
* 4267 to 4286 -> 0.53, 18.8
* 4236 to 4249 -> -0.58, 20.1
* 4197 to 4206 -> -0.11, 19.4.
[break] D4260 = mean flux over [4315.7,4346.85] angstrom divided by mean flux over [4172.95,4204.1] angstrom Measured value 1.06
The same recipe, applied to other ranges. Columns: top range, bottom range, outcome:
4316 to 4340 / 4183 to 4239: 1.06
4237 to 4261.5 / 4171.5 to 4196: 1.03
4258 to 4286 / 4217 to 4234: 1.08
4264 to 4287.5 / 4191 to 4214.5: 0.94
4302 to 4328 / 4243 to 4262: 0.91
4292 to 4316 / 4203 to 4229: 0.84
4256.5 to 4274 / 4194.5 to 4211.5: 0.95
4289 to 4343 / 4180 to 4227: 0.94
